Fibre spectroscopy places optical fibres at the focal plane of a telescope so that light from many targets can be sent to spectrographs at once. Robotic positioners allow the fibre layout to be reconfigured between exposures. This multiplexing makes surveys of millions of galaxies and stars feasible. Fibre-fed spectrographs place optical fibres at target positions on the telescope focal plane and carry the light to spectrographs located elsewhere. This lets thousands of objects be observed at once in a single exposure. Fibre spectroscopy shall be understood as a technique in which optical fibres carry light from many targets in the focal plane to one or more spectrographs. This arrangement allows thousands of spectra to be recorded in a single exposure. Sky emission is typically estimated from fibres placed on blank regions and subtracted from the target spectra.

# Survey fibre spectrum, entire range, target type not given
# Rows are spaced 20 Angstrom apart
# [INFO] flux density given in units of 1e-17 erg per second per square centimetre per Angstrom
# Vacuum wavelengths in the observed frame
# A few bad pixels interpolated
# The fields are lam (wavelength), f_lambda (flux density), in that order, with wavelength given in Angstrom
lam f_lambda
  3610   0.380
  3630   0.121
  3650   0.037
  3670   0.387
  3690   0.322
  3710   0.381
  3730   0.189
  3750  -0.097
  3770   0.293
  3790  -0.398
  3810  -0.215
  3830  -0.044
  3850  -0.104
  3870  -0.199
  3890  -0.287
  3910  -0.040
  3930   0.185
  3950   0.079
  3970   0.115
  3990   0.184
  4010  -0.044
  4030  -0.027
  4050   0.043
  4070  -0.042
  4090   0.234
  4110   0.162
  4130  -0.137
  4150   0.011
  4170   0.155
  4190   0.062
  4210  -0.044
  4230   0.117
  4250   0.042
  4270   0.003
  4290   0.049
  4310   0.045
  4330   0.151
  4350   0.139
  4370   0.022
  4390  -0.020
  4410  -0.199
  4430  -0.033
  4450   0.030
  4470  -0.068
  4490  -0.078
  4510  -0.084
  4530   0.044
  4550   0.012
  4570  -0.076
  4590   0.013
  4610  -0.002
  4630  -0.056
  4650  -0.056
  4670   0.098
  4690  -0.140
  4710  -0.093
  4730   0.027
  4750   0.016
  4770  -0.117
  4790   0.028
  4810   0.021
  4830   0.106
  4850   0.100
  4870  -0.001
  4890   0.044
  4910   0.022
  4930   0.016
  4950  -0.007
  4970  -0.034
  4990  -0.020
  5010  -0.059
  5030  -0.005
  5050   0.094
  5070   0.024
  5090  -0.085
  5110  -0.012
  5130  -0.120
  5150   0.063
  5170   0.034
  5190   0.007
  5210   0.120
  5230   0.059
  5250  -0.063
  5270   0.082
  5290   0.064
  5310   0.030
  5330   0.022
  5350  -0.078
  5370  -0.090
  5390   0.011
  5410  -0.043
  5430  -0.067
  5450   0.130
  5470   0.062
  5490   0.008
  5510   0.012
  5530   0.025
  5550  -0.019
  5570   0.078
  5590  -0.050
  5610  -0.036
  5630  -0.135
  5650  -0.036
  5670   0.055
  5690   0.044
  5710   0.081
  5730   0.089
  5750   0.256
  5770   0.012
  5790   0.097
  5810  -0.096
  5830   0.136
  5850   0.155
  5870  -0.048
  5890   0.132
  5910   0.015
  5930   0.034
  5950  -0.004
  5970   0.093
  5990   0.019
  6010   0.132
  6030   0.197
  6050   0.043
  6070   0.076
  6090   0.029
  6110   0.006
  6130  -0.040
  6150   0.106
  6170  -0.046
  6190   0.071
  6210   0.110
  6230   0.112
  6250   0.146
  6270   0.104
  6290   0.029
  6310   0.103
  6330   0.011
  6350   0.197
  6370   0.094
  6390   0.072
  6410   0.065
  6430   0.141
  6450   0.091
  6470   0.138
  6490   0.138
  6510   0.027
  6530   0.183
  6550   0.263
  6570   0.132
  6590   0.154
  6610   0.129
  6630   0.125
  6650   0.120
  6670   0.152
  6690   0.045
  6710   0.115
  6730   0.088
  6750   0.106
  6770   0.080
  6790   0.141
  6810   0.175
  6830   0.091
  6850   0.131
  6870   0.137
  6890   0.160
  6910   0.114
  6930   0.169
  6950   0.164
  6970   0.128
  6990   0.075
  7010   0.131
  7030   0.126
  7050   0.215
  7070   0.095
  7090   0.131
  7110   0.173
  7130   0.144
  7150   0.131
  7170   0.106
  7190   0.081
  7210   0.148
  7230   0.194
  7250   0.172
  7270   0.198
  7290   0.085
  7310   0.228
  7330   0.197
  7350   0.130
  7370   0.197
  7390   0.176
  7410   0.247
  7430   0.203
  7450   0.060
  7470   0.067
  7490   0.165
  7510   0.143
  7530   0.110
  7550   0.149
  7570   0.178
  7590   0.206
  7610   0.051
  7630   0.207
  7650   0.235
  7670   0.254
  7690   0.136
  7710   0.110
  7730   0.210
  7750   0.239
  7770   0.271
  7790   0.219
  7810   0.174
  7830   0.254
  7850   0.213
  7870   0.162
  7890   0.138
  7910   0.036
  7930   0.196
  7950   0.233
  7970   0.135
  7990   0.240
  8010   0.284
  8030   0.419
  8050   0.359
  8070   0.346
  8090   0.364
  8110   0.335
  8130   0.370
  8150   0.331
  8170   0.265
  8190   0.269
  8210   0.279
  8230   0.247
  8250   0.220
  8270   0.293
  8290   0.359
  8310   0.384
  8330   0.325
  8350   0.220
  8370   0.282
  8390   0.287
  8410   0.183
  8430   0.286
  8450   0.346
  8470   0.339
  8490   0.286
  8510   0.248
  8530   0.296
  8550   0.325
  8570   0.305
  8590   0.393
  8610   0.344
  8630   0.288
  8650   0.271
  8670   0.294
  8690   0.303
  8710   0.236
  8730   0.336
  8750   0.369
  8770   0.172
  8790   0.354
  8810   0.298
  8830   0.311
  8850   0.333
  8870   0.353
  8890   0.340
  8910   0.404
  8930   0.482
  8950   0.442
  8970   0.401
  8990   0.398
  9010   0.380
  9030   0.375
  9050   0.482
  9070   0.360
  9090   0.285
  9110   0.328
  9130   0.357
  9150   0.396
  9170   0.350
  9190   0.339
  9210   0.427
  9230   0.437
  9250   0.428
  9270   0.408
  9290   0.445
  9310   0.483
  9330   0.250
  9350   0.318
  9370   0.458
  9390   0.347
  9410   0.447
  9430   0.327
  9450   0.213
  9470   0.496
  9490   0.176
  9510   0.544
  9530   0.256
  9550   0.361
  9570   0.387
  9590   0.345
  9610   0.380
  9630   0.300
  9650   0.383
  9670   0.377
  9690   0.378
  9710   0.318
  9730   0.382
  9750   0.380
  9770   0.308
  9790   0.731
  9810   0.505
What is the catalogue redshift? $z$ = 1.01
